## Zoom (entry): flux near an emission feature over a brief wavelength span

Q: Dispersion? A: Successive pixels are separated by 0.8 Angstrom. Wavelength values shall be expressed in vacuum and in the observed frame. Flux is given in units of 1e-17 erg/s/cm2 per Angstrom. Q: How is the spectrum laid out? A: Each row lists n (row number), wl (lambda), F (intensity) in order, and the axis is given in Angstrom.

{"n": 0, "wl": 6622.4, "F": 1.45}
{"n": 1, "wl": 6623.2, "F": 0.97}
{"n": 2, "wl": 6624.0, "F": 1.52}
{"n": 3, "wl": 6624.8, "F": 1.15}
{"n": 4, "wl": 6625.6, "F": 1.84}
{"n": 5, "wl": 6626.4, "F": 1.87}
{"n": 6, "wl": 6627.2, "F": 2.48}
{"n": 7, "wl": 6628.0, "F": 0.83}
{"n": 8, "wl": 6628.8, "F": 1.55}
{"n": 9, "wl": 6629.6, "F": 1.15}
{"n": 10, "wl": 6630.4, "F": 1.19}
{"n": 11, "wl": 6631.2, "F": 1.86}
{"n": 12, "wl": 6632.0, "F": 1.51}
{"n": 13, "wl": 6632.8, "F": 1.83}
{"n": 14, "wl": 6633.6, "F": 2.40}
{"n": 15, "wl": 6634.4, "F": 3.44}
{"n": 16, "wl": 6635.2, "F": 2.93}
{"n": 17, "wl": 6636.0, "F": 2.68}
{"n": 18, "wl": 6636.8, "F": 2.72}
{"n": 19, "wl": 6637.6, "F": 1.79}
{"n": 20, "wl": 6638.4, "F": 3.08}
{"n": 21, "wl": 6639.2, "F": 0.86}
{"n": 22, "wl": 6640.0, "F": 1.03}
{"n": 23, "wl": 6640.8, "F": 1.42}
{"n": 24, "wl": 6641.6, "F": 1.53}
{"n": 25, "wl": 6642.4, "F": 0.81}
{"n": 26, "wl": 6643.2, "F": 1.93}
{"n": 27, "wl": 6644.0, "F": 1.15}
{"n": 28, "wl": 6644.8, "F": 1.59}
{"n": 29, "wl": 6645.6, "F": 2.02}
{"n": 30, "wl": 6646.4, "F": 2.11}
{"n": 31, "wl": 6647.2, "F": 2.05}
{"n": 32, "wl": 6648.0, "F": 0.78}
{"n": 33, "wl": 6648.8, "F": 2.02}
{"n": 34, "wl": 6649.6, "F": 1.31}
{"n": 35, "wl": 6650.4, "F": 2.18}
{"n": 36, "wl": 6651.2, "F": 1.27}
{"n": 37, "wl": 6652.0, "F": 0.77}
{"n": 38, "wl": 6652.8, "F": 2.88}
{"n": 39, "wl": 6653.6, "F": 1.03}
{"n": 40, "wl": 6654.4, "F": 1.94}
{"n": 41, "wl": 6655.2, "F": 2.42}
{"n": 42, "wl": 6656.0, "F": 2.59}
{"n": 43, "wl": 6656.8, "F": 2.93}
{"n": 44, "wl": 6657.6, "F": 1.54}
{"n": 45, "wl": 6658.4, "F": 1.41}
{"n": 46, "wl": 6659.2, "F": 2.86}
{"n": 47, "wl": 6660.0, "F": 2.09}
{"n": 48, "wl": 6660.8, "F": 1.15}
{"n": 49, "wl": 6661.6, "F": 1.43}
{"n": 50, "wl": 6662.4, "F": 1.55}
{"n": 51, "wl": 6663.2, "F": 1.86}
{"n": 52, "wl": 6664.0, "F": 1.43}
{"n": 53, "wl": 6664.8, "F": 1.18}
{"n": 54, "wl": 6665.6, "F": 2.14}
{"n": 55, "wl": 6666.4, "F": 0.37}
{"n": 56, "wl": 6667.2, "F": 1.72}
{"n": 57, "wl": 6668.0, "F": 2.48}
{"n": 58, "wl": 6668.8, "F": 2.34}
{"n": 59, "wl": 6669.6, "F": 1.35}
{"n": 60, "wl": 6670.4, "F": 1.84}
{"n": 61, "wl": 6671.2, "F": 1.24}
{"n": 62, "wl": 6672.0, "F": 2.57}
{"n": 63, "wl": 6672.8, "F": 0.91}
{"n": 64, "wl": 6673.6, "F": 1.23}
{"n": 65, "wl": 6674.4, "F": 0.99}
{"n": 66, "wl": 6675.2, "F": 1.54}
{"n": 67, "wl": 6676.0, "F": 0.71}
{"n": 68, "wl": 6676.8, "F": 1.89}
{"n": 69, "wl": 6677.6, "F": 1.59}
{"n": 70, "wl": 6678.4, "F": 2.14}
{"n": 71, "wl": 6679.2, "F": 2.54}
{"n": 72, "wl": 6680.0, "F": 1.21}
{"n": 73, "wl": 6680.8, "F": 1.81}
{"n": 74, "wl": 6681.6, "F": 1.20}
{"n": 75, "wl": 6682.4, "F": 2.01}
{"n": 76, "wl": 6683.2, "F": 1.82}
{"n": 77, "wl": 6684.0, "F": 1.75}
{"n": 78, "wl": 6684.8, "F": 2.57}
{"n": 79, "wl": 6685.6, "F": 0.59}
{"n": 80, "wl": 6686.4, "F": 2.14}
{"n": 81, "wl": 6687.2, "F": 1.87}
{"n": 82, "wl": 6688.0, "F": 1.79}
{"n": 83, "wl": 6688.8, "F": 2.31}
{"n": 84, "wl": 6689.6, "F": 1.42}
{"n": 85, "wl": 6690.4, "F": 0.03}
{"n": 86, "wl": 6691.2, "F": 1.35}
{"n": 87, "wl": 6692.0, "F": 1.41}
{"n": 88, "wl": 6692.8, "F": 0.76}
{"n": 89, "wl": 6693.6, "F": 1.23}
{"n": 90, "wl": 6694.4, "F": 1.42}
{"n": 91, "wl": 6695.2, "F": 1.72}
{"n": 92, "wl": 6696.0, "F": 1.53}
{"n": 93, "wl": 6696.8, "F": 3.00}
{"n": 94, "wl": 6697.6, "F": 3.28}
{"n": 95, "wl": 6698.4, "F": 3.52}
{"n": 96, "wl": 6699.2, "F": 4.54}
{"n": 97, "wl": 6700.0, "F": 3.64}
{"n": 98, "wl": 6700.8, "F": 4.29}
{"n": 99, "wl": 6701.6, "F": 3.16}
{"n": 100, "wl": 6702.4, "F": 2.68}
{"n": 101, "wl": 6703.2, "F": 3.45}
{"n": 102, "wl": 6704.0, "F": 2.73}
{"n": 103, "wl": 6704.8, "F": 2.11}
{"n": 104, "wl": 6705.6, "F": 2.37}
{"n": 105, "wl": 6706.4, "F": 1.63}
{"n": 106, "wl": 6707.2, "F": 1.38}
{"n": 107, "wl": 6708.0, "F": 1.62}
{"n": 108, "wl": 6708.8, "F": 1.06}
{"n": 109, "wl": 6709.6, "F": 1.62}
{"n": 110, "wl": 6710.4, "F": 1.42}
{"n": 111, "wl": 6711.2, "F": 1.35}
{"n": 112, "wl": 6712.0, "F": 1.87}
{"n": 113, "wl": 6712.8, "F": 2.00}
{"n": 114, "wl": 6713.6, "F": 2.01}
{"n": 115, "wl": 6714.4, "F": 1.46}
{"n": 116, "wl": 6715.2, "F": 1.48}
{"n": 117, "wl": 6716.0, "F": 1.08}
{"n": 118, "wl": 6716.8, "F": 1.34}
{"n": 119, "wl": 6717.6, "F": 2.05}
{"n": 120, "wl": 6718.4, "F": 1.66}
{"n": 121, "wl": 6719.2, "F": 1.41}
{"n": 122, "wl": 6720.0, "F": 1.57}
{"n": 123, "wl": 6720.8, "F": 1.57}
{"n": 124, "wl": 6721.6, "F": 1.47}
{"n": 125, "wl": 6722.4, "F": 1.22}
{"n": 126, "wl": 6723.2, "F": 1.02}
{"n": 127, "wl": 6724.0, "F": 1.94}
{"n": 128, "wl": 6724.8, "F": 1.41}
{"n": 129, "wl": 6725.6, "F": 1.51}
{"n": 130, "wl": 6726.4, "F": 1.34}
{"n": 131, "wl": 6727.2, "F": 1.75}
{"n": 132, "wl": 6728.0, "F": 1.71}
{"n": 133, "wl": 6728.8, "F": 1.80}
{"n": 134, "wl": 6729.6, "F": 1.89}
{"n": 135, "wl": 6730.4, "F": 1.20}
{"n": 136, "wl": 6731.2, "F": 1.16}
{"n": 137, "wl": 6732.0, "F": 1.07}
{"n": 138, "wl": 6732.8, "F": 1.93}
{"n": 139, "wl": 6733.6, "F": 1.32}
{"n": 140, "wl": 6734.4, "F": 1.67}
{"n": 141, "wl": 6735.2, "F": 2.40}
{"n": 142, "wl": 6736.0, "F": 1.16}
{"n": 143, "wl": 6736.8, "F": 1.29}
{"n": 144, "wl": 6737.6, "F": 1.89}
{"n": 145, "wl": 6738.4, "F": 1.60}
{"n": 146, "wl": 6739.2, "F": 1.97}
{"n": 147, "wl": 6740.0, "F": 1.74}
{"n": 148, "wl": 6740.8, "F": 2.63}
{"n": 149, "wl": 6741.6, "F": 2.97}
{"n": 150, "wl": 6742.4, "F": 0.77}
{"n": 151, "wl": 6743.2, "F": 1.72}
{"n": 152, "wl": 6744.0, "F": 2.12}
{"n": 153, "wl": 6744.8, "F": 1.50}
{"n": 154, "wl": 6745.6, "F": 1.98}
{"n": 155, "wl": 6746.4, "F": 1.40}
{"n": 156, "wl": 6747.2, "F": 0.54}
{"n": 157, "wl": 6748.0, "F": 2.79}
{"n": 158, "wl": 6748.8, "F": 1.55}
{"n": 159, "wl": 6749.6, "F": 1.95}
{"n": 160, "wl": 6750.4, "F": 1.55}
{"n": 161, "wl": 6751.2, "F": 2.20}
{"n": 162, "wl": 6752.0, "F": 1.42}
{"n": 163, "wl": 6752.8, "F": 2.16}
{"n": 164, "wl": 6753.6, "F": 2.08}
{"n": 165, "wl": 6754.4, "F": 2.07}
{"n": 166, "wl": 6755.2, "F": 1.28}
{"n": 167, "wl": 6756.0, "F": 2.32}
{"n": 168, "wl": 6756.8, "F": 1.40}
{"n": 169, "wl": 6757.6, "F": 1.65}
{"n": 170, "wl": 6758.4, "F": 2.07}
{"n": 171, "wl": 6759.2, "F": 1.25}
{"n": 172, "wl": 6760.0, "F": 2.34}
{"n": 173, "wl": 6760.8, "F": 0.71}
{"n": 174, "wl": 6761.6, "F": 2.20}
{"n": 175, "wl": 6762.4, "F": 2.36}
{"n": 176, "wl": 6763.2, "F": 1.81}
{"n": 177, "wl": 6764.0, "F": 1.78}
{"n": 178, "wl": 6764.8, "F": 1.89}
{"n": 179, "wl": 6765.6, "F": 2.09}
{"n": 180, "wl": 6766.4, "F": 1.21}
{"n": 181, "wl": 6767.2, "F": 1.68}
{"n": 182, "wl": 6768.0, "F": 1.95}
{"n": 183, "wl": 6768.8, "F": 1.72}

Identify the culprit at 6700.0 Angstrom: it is [O III]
